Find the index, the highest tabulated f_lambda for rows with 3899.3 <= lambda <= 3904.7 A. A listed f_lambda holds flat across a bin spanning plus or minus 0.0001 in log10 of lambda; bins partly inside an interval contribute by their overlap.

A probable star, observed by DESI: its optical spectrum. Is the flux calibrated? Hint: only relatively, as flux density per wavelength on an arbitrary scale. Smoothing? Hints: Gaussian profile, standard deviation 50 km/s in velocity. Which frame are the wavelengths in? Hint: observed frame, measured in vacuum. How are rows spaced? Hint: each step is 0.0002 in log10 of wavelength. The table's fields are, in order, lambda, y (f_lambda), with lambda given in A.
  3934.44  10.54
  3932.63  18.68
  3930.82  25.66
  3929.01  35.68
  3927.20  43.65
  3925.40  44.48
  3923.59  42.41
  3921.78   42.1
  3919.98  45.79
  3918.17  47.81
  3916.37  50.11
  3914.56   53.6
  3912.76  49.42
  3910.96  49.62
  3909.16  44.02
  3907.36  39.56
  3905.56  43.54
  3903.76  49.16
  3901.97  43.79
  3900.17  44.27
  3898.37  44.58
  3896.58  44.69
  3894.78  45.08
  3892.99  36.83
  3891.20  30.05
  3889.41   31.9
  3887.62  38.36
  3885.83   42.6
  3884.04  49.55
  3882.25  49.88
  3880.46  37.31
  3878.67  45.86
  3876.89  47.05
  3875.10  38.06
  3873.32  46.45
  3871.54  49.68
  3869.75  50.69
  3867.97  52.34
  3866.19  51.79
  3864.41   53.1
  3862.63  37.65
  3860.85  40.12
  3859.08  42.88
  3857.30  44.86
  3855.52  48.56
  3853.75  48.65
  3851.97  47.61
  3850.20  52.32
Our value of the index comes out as 49.16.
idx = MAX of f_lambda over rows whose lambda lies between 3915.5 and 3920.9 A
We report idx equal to 50.11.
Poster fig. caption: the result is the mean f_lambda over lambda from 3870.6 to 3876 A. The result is 44.7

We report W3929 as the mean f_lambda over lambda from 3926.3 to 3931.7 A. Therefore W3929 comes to 35.1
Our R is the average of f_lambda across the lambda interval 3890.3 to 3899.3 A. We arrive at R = 40.3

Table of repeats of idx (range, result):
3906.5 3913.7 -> 49.62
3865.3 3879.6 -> 52.34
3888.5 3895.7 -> 45.08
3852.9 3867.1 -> 53.1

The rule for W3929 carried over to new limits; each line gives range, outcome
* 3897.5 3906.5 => 45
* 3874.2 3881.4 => 42.1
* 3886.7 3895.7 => 36.5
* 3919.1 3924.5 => 43.4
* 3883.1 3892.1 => 38.6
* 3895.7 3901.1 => 44.5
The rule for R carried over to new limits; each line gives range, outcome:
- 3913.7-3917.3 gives 51.8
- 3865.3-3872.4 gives 51.1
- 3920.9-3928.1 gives 43.2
